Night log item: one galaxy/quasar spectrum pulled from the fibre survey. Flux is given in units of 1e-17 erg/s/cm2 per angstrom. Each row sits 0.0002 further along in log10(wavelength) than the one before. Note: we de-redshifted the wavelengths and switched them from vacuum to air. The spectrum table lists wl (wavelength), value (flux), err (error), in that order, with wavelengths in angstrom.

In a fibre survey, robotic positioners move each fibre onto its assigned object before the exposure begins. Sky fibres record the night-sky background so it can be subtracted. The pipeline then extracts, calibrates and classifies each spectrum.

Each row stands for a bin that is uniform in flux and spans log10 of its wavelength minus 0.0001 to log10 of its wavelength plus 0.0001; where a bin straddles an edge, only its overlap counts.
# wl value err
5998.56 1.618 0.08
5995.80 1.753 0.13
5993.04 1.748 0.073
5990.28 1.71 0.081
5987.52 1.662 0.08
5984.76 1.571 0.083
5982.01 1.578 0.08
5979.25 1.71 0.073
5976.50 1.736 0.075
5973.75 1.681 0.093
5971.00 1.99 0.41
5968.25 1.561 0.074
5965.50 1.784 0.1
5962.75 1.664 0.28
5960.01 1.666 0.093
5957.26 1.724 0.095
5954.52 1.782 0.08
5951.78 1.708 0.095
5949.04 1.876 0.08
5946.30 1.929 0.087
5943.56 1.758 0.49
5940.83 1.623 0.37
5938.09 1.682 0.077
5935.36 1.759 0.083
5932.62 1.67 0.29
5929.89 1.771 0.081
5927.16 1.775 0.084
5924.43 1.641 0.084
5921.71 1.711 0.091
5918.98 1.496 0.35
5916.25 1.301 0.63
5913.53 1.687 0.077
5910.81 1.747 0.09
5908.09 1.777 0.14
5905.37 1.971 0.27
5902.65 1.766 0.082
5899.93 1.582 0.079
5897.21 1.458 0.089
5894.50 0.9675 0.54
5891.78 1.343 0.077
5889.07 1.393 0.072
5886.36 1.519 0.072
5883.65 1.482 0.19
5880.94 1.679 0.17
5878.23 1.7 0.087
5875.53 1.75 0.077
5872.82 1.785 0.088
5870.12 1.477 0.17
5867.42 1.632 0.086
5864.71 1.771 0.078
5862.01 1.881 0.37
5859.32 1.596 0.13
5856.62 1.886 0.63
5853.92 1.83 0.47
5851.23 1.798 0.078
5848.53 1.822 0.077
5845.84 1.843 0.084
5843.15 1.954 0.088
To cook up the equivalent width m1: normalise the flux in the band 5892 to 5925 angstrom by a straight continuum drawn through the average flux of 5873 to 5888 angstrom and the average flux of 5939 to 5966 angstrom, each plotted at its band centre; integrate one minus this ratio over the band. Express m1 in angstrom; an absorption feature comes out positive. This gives 1.91 angstrom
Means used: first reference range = 1.63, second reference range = 1.75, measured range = 1.58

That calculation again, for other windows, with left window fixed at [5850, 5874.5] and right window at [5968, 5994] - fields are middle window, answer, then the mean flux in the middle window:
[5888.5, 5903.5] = 2.8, 1.41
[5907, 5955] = 0.4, 1.7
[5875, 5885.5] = 0.6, 1.64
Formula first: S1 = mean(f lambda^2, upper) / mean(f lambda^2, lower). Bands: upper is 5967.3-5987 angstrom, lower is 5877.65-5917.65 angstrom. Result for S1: 1.12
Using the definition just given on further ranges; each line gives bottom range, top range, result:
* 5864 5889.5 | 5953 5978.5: 1.10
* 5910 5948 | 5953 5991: 1.03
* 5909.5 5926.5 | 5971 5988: 1.07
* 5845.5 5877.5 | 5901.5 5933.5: 0.98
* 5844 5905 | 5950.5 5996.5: 1.08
